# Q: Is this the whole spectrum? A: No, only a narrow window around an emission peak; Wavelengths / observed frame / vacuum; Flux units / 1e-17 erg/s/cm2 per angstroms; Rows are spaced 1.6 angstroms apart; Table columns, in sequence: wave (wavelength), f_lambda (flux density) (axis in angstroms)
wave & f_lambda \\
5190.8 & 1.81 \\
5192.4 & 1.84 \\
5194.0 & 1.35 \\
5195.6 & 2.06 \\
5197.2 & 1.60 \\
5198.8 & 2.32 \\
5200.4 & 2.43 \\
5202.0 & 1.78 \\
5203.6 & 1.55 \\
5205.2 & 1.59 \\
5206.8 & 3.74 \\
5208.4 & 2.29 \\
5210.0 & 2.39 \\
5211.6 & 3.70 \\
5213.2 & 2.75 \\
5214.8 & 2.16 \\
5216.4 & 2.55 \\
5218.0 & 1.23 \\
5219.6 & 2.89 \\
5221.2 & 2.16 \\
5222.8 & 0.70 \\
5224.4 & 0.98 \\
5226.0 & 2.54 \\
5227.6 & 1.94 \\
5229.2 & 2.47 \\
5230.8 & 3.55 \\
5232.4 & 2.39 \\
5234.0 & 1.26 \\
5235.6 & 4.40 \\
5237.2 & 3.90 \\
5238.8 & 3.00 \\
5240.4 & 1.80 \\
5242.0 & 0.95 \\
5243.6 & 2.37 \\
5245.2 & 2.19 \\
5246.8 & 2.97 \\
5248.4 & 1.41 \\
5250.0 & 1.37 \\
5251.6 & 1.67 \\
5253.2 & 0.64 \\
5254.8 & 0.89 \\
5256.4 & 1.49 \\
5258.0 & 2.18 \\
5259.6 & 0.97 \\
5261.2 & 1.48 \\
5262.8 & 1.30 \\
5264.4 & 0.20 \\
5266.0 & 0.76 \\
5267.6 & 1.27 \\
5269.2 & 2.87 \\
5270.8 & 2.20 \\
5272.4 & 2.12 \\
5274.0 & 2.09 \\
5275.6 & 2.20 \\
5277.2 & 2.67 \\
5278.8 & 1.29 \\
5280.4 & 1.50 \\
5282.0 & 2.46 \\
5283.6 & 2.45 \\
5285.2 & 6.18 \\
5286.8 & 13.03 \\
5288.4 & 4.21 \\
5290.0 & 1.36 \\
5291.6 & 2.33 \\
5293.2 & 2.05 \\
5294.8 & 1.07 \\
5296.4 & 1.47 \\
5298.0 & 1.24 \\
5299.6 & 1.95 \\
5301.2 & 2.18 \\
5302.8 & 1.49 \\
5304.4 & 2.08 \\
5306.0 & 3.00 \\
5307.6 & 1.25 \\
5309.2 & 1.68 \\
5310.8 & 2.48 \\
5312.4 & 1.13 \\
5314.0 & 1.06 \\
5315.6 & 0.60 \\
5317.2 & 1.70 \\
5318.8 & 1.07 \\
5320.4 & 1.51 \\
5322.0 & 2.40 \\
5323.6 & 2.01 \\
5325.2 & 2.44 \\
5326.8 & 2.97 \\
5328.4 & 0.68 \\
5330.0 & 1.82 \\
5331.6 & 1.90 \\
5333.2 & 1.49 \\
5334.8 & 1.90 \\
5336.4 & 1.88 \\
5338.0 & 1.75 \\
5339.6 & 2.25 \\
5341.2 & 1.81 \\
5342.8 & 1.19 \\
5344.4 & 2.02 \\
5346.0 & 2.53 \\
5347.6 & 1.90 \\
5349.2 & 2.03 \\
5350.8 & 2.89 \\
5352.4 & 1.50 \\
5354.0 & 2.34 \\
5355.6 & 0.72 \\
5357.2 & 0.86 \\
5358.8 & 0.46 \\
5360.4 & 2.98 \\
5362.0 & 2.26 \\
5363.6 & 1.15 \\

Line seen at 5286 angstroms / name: [O III]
